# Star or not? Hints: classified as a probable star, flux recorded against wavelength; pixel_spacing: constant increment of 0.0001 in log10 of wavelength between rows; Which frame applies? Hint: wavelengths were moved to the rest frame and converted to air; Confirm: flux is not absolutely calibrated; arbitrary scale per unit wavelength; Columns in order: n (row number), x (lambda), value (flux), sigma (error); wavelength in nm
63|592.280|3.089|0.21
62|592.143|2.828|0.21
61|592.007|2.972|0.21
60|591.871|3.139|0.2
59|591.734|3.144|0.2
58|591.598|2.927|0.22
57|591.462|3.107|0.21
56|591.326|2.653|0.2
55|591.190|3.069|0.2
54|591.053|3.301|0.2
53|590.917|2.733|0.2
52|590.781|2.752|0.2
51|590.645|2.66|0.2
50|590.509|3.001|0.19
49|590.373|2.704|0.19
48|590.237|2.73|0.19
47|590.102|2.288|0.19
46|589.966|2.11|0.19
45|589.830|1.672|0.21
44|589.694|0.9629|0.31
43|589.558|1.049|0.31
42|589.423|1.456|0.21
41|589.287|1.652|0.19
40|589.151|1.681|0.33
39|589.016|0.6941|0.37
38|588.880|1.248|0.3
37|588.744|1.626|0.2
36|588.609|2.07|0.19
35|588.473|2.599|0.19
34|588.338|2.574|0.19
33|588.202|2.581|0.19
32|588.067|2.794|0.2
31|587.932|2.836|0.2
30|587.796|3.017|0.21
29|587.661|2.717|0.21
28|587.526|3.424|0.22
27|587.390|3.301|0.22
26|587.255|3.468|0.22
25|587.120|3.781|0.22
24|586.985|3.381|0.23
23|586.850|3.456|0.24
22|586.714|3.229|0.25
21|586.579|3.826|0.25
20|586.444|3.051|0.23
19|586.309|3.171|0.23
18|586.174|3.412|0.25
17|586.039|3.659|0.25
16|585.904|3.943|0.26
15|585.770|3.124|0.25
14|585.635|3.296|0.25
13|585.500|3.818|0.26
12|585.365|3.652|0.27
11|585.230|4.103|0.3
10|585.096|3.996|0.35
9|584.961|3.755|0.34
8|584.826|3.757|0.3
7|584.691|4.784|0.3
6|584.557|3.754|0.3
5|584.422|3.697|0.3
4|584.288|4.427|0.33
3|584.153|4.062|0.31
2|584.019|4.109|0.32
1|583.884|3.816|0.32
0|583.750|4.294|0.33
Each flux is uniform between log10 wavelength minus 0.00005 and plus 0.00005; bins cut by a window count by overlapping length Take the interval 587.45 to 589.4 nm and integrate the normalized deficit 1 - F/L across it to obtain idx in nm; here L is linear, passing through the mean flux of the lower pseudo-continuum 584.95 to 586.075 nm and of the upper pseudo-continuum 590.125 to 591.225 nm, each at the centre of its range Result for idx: 0.60 nm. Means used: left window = 3.71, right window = 2.84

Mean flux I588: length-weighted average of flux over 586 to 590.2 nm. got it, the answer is 2.53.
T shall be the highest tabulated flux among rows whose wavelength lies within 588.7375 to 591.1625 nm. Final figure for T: 3.301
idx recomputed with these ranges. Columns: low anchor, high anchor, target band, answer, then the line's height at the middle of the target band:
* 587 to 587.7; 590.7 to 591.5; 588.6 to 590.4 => 0.827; 3.11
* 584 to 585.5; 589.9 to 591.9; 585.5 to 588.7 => 0.355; 3.55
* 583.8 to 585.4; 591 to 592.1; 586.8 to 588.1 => 0.138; 3.6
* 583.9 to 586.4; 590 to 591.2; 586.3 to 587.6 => 0.016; 3.46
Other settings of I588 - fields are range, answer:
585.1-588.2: 3.38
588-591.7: 2.26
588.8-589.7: 1.27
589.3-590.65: 2.02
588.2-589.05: 1.91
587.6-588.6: 2.69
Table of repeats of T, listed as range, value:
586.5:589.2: 3.826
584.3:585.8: 4.784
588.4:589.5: 2.599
